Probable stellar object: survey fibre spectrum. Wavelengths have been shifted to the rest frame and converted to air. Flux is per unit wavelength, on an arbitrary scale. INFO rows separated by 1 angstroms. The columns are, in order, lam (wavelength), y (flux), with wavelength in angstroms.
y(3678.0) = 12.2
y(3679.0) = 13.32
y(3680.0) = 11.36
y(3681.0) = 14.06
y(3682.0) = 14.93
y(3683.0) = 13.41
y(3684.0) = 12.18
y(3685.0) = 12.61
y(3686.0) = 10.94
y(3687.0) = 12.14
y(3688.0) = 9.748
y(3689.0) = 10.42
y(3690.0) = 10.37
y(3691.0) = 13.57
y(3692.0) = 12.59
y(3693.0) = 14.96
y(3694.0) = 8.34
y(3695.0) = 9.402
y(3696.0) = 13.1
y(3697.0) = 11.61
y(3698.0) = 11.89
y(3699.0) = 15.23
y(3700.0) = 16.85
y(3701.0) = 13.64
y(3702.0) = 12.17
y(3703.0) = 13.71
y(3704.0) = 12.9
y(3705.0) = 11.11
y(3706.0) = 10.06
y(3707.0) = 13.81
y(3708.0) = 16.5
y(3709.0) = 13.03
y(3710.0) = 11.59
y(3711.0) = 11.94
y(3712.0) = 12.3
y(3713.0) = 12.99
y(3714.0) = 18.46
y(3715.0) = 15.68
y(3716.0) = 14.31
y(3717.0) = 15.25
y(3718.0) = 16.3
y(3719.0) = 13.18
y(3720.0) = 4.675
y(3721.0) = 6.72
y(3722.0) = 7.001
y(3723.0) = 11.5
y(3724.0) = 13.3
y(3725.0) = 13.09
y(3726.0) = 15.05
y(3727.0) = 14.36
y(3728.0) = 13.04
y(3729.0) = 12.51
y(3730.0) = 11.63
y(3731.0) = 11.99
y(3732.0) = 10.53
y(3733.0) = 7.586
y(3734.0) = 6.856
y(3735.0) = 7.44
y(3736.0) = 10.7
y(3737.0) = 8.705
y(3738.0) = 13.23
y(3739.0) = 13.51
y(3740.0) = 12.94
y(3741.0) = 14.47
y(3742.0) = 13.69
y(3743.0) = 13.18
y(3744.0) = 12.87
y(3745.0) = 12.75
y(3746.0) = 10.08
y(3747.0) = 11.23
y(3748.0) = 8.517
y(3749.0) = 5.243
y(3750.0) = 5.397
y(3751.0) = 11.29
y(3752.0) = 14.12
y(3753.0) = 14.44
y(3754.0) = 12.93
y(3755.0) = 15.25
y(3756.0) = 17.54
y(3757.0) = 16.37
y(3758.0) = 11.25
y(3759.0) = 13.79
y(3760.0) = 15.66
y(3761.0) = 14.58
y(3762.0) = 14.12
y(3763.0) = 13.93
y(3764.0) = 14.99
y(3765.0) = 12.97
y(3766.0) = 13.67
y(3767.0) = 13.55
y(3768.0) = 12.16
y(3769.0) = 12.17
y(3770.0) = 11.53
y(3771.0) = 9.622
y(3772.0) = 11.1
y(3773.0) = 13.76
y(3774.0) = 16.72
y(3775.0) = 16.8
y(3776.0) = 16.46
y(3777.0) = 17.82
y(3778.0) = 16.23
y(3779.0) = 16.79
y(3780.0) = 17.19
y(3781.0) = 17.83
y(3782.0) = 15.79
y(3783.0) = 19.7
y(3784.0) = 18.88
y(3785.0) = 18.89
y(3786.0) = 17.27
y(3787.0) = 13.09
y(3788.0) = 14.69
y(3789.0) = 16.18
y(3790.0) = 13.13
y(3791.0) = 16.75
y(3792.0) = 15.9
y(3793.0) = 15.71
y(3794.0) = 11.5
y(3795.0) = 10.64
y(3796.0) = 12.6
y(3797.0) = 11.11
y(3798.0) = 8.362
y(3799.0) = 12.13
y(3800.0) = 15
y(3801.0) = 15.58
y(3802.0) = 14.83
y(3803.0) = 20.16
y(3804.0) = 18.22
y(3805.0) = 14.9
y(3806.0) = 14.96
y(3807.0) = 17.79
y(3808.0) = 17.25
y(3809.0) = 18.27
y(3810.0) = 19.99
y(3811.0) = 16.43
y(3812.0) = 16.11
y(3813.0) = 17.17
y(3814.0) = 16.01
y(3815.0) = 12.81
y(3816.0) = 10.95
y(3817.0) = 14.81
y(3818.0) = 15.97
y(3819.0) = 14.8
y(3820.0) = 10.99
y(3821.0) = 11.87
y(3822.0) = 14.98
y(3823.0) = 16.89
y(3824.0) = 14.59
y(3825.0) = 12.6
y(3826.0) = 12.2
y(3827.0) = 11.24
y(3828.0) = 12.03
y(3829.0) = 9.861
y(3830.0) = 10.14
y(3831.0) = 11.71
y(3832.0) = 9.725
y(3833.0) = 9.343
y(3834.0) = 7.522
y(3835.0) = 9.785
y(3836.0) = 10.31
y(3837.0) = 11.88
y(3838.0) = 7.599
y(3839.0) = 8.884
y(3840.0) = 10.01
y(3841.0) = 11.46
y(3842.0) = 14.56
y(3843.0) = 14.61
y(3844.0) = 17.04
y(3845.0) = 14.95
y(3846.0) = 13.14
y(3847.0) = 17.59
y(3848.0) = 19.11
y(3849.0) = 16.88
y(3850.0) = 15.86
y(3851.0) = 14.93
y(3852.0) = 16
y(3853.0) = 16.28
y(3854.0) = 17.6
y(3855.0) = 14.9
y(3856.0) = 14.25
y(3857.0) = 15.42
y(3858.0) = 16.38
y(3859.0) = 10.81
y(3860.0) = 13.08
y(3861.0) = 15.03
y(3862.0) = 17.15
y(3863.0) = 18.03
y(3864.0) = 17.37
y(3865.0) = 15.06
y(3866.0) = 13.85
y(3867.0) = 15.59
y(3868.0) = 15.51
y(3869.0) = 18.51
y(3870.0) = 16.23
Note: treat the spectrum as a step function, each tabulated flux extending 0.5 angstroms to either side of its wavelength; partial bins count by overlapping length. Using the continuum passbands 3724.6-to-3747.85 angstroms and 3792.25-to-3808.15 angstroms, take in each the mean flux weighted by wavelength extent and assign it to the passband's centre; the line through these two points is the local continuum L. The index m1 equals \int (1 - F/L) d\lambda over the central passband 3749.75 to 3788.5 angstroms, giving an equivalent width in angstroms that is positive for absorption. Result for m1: -4.6 angstroms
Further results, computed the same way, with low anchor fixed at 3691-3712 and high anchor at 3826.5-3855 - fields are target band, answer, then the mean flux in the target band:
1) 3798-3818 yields -4.5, 15.8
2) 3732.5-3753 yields 3.2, 10.8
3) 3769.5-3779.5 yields -1.5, 14.7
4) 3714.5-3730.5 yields 0.5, 12.3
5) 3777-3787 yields -3.6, 17.4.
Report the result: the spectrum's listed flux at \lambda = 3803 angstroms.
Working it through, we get 20.16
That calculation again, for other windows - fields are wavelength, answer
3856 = 14.25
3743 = 13.18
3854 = 17.6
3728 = 13.04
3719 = 13.18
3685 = 12.61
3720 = 4.675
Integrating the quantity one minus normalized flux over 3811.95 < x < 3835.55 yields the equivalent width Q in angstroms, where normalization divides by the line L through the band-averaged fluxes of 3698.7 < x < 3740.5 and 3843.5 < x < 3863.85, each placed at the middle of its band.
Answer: 3.7 angstroms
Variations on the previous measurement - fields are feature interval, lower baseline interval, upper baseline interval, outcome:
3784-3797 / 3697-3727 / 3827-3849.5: -2.37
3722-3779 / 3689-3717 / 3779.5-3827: 5.62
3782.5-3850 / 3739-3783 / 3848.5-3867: 2.68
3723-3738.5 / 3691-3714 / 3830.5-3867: 2.03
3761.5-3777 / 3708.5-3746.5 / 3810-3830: -0.99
